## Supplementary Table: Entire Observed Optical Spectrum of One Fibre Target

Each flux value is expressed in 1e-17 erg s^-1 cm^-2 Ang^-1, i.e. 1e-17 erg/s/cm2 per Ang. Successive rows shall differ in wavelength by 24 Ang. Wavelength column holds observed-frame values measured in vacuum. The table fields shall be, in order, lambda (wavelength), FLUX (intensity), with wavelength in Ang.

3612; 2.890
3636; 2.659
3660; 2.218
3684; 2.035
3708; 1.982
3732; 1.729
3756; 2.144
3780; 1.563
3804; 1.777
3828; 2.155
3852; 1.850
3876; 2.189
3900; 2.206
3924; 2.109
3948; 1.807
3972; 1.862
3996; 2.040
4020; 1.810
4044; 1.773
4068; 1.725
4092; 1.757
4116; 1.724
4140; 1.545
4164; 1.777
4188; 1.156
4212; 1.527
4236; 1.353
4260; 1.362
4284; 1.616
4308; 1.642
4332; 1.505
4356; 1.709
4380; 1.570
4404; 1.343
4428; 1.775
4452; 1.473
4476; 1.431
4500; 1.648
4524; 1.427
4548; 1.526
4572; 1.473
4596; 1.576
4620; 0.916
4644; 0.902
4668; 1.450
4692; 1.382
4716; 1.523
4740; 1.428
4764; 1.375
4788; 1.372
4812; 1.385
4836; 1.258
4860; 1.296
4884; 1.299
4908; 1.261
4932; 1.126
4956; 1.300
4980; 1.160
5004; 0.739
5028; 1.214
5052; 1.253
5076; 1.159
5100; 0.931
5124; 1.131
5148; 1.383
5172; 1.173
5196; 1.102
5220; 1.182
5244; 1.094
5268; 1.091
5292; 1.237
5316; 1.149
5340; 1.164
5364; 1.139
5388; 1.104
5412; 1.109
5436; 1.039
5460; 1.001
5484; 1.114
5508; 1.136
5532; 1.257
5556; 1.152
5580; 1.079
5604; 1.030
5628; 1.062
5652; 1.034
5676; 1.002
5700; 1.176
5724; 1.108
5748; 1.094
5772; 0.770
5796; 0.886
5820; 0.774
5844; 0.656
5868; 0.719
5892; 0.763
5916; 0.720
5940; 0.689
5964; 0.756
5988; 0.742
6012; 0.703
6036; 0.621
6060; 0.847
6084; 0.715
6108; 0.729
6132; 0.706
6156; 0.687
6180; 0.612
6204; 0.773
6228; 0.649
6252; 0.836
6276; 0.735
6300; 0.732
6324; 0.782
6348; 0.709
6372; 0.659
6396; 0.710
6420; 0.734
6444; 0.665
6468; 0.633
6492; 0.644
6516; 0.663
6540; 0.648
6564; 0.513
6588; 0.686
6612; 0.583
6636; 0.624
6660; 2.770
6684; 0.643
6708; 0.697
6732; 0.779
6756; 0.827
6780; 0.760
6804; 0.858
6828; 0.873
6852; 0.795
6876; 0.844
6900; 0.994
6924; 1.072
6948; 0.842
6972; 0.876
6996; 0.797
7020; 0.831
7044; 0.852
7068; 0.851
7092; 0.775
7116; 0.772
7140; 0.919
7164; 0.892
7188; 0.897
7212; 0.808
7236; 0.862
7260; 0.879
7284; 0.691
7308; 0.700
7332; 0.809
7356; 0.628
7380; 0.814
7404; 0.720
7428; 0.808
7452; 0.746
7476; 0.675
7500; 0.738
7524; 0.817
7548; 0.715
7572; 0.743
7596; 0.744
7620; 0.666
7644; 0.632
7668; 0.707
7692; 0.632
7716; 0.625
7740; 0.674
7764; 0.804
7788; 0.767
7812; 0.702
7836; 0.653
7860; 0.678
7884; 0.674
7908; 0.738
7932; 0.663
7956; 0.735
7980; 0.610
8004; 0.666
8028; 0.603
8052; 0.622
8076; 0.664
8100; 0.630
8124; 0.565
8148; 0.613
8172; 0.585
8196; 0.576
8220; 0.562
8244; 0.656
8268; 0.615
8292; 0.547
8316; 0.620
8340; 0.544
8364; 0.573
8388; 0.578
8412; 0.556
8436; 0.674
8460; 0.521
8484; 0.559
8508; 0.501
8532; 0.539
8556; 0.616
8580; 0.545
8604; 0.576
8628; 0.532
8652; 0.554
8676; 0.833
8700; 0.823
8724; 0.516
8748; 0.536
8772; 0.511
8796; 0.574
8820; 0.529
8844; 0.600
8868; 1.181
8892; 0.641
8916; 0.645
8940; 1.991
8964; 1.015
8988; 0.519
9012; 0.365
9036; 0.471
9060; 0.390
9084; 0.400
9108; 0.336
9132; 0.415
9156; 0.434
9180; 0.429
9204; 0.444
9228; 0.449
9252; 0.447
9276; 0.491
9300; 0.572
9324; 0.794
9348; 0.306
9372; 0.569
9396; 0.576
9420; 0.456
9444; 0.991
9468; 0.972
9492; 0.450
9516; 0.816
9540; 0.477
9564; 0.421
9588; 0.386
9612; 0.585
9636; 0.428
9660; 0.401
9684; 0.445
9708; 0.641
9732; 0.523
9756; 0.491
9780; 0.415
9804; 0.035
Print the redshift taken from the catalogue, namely 0.787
